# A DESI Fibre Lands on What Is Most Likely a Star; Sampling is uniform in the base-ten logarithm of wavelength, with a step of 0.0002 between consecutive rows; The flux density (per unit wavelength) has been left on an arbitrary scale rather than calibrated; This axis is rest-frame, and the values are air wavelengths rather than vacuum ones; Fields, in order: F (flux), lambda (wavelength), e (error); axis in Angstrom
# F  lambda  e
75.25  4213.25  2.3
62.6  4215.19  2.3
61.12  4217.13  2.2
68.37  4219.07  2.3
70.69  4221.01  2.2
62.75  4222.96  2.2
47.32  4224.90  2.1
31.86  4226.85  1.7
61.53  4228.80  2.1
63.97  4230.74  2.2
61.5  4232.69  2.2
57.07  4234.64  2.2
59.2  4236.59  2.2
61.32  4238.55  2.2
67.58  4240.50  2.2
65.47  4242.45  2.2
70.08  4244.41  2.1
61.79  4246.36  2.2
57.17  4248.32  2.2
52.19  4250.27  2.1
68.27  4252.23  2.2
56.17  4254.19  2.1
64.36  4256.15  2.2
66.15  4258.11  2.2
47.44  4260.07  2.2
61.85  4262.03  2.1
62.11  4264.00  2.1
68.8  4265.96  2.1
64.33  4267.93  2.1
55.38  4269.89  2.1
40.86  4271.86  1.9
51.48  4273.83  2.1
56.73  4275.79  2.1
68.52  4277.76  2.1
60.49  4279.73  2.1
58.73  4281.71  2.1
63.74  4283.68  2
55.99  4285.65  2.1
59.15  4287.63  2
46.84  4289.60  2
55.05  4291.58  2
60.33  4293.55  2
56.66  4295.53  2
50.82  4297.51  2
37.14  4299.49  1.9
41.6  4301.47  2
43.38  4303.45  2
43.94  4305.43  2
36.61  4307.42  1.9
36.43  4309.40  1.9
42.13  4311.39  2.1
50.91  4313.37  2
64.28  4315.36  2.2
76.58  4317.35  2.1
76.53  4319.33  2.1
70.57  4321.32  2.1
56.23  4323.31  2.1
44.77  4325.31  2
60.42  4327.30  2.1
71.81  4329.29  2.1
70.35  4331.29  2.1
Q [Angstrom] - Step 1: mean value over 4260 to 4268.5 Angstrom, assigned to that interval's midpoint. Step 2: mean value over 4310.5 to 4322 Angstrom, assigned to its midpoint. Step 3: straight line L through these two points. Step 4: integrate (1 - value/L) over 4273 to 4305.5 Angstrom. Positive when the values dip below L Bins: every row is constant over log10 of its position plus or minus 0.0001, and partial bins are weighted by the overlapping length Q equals 4.6 Angstrom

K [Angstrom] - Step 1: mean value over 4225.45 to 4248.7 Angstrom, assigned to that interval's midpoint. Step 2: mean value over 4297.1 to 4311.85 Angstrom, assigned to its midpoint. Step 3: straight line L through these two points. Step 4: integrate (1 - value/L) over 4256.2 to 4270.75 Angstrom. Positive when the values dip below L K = -2.4 Angstrom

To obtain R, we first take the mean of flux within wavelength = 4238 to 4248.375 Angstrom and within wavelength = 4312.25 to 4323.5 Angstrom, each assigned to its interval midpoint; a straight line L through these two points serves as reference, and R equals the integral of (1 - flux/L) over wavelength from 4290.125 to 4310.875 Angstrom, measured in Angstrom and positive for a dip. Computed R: 6.2 Angstrom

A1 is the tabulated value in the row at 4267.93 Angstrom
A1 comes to 64.33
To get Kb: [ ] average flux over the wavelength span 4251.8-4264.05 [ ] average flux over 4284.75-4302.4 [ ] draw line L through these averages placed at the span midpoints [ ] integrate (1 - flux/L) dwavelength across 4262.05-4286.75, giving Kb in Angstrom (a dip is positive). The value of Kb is -1.2 Angstrom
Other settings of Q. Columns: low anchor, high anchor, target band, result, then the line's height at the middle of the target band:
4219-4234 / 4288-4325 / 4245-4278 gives -2.0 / 55.5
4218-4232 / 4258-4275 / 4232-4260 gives -1.9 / 57.7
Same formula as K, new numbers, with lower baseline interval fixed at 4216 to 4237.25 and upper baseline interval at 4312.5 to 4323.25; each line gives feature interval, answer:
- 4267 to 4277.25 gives 1.38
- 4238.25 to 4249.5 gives -0.67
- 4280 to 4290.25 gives 1.05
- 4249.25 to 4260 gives 0.18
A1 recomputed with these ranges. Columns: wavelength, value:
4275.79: 56.73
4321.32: 70.57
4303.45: 43.38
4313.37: 50.91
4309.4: 36.43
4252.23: 68.27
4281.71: 58.73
